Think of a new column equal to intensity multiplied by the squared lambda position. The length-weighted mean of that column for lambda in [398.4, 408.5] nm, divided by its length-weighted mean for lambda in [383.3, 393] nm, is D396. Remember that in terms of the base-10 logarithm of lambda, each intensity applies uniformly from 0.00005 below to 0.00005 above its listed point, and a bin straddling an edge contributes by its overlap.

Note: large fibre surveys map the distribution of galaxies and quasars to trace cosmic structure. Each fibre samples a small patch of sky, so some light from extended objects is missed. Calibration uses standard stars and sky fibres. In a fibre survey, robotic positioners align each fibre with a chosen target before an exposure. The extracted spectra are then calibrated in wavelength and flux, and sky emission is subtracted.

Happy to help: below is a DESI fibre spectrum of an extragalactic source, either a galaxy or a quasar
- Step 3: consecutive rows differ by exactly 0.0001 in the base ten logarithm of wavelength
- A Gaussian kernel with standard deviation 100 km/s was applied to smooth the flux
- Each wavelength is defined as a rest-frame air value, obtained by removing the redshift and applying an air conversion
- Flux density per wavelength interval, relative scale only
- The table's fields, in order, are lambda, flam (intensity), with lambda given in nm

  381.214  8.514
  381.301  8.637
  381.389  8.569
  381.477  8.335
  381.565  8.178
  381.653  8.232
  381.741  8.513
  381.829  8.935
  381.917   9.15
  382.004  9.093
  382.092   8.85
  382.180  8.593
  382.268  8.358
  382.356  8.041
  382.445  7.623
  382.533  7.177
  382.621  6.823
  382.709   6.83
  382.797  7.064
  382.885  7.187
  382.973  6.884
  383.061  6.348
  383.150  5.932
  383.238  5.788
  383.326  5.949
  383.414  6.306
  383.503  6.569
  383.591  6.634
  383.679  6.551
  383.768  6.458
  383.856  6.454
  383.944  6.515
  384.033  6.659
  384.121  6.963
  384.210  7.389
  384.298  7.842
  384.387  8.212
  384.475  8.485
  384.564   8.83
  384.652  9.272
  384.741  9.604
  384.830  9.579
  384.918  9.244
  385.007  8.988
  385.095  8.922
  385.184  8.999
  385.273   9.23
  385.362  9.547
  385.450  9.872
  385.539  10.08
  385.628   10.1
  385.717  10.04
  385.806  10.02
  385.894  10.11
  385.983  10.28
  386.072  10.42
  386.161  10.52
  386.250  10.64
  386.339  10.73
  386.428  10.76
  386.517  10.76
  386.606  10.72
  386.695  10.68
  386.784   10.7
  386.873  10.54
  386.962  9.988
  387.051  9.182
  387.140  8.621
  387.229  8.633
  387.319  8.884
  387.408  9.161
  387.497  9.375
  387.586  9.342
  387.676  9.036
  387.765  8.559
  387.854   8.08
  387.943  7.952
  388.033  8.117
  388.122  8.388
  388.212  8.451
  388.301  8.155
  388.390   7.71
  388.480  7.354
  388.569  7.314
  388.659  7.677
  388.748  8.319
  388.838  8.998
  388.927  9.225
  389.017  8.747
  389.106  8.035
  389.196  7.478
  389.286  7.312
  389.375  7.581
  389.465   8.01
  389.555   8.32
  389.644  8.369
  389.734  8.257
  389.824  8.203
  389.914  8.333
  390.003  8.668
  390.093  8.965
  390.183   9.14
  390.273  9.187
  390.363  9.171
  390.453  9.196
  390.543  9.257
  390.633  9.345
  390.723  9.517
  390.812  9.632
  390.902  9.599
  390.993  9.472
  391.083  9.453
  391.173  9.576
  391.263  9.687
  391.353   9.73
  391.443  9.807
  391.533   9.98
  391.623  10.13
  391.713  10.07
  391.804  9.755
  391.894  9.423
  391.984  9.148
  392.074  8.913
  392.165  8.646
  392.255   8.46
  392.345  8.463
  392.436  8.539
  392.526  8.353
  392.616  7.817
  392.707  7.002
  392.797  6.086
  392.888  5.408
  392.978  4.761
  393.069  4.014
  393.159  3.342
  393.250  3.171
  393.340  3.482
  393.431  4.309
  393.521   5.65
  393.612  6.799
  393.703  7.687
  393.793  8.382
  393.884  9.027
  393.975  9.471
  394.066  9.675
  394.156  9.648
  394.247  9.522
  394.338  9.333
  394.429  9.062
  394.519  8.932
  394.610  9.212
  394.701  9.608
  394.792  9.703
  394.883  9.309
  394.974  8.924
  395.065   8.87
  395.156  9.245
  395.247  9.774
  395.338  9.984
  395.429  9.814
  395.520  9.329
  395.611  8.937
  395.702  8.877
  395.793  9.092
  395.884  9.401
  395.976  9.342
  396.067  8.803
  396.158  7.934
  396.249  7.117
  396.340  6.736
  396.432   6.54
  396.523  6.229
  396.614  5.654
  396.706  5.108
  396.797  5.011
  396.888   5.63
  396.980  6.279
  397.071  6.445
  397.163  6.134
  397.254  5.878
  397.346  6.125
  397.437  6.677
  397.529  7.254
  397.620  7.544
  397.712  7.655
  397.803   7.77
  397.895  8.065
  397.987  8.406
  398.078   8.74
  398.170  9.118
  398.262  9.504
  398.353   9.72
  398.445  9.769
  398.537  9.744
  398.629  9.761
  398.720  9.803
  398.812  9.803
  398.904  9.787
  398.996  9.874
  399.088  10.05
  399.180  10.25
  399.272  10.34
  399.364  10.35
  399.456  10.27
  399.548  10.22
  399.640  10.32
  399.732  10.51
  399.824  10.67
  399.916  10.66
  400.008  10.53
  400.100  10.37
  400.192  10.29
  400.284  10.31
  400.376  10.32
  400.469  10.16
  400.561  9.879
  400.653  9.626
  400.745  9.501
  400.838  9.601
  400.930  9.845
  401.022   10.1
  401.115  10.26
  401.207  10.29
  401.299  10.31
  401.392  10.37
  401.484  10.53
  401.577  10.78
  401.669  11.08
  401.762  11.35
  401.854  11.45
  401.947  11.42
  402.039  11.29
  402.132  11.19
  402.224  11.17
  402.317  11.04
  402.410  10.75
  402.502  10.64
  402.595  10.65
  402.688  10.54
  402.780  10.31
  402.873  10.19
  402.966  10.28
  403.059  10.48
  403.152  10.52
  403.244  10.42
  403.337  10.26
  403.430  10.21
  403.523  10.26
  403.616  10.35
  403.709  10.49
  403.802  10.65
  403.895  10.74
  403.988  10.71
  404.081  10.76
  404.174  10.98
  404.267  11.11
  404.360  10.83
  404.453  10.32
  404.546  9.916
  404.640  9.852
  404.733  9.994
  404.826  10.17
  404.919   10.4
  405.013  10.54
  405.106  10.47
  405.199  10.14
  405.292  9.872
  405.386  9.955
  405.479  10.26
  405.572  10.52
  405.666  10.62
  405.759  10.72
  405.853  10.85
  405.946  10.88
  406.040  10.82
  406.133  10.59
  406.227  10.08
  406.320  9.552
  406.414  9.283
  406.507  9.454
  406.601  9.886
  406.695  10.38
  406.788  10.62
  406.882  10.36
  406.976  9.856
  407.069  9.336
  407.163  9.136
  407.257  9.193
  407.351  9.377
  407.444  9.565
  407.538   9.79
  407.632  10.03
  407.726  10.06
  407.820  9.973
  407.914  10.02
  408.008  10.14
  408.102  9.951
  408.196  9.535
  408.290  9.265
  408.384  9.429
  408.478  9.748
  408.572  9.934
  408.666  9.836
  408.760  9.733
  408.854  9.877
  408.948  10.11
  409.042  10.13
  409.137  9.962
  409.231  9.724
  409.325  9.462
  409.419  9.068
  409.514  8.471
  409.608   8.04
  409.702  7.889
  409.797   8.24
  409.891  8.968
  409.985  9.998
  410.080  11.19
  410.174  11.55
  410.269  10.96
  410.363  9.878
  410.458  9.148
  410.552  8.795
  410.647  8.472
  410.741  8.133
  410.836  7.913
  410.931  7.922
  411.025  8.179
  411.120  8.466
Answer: 1.27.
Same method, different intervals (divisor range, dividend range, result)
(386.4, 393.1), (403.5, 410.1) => 1.25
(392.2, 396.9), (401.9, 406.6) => 1.42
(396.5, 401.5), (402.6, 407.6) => 1.17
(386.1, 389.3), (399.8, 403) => 1.25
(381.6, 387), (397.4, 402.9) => 1.27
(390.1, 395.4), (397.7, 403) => 1.25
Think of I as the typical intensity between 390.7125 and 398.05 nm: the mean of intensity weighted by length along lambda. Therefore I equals 7.98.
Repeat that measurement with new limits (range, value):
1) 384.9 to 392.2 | 9.18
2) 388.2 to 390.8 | 8.44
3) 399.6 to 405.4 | 10.5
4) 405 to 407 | 10.3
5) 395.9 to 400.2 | 8.48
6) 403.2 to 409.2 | 10.1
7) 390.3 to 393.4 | 8.17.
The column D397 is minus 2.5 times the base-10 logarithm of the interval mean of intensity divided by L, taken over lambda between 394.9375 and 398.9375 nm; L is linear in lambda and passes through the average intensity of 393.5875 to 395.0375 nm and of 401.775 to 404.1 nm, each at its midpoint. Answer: 0.18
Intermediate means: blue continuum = 9.05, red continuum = 10.7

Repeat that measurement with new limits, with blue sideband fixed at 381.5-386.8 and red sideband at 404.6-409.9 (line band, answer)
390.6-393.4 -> 0.11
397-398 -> 0.30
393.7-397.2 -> 0.10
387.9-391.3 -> 0.03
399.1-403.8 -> -0.11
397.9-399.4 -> -0.04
